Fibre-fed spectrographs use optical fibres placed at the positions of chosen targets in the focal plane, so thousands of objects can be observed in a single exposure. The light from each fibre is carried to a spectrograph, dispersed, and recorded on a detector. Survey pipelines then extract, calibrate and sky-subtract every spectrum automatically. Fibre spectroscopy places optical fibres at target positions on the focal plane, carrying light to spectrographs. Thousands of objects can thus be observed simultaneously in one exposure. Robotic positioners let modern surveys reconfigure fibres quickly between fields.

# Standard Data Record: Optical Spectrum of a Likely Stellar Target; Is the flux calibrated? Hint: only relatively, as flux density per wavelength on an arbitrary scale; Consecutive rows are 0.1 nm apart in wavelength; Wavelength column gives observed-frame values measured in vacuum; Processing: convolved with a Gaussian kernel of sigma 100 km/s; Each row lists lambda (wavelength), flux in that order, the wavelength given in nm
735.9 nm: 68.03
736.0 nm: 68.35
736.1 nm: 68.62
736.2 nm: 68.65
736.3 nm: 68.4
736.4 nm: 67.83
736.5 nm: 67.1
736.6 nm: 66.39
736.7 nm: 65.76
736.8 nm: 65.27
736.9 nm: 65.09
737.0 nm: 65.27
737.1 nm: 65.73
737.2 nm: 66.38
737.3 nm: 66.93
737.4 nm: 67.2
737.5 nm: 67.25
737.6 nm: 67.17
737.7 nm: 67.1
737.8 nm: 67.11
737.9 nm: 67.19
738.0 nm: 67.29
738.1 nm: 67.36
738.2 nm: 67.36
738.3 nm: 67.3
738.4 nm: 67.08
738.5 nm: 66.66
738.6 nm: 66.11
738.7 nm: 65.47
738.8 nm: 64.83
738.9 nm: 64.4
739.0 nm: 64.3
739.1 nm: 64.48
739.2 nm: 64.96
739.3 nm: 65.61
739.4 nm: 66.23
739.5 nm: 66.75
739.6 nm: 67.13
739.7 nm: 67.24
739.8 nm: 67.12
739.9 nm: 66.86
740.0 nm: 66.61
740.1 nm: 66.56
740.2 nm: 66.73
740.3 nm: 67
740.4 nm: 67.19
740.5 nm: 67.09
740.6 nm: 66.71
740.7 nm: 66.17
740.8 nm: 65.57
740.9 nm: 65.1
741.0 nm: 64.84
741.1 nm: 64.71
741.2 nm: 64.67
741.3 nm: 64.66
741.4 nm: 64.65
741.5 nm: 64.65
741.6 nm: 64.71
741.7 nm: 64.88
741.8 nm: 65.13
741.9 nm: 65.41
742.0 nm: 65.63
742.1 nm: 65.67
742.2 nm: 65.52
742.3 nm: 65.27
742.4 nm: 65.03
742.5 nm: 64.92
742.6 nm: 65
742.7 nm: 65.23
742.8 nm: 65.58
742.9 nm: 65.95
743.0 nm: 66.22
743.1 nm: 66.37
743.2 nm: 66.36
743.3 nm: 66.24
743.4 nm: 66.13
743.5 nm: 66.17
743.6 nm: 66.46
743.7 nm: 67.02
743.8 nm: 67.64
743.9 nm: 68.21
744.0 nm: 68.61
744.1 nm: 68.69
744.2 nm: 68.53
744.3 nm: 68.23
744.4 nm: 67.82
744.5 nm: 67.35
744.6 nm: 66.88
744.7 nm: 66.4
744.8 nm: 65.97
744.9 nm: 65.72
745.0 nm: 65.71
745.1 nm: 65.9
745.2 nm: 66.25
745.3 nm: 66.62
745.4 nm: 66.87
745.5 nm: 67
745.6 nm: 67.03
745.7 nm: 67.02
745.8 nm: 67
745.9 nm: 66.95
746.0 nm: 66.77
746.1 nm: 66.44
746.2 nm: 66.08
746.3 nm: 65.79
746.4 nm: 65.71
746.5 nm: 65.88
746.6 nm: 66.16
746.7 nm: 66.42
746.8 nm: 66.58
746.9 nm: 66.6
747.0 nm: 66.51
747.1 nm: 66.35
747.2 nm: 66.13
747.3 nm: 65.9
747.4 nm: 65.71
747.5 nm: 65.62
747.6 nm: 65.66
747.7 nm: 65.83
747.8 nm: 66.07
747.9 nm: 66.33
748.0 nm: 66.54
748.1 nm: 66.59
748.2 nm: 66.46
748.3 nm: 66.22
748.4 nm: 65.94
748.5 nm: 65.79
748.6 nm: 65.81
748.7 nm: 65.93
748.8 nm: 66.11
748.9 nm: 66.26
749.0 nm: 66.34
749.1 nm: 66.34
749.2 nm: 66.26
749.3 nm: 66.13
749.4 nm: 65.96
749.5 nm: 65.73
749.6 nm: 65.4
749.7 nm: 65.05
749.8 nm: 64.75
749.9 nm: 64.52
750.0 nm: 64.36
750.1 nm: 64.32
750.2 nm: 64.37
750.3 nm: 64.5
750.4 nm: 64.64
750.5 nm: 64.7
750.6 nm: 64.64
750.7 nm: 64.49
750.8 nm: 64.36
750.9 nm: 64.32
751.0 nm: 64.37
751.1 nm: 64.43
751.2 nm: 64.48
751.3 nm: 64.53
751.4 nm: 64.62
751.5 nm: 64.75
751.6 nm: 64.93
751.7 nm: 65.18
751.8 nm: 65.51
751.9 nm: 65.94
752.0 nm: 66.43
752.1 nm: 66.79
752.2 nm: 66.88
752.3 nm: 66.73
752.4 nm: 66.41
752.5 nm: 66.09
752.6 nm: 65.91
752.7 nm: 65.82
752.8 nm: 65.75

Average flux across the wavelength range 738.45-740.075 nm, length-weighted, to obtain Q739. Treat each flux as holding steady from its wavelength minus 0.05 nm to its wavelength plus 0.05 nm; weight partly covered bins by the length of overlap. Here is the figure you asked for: 65.9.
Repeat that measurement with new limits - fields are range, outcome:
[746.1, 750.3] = 65.9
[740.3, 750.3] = 66.1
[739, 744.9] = 66.2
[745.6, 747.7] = 66.3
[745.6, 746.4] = 66.6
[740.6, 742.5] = 65.2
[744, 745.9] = 67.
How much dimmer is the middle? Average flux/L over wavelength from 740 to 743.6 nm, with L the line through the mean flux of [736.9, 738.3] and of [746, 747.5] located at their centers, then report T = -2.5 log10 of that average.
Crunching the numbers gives 0.01 mag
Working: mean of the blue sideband 66.8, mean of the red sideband 66.2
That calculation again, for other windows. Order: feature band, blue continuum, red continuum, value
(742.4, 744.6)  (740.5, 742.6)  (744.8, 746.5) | -0.02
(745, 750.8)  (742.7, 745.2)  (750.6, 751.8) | 0.00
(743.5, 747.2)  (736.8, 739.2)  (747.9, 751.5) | -0.02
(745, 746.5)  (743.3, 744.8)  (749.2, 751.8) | 0.00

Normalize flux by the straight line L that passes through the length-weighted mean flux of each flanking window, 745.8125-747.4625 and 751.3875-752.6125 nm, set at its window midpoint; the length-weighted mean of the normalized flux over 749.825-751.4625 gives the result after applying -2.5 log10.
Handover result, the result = 0.03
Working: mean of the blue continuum 66.3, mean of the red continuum 65.9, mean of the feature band 64.5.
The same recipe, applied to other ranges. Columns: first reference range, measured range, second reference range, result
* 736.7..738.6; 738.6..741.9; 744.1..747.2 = 0.02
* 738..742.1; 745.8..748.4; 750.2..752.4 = -0.01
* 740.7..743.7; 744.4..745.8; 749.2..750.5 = -0.02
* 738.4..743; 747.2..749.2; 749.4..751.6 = -0.02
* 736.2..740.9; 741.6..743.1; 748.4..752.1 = 0.01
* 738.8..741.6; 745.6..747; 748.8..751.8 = -0.02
